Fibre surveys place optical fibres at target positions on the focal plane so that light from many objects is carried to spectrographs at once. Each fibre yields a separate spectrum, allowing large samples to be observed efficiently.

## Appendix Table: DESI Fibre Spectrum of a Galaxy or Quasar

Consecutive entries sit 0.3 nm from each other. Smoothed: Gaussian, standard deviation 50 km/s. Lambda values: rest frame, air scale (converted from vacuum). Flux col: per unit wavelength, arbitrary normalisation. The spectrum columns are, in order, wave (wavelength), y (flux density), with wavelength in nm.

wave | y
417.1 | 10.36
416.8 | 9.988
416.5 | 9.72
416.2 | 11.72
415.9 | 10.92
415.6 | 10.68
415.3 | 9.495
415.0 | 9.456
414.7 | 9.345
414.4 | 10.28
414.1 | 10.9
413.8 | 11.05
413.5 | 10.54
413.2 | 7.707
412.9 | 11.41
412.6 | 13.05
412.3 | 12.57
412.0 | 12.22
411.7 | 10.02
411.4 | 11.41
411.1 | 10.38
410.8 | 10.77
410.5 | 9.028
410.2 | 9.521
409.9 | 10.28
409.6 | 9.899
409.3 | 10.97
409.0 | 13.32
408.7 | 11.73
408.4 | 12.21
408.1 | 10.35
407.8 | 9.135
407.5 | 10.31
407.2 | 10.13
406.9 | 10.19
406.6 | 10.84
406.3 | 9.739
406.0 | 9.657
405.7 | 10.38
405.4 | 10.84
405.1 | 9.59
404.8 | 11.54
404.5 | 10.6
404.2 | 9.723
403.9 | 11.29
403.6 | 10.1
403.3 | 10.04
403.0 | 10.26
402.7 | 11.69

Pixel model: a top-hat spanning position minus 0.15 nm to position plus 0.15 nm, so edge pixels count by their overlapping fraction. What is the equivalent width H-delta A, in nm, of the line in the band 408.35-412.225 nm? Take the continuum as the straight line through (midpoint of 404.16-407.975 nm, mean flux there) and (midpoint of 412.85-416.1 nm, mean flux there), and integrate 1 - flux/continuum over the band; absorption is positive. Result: -0.27 nm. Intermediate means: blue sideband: 10.2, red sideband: 10.1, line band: 10.9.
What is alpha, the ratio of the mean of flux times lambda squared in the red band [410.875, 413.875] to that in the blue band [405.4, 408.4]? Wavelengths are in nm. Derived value 1.11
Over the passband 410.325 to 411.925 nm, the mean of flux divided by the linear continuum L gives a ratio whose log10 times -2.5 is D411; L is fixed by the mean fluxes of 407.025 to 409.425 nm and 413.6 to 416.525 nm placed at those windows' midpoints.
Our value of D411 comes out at 0.04 mag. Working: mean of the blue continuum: 11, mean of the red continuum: 10.4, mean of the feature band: 10.4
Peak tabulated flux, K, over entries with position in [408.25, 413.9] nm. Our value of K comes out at 13.32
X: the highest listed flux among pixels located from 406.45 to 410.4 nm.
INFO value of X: 13.32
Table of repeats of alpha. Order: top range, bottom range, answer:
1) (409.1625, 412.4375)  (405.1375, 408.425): 1.06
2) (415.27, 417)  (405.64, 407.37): 1.08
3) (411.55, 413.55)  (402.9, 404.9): 1.10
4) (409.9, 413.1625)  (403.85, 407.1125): 1.08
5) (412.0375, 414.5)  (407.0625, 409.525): 1.03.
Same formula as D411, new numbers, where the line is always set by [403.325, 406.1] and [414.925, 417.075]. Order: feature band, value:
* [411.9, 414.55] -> -0.07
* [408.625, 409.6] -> -0.13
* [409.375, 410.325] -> 0.04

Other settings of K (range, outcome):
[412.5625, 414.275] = 13.05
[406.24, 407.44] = 10.84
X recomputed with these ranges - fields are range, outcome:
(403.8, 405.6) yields 11.54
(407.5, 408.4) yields 12.21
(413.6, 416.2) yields 11.72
